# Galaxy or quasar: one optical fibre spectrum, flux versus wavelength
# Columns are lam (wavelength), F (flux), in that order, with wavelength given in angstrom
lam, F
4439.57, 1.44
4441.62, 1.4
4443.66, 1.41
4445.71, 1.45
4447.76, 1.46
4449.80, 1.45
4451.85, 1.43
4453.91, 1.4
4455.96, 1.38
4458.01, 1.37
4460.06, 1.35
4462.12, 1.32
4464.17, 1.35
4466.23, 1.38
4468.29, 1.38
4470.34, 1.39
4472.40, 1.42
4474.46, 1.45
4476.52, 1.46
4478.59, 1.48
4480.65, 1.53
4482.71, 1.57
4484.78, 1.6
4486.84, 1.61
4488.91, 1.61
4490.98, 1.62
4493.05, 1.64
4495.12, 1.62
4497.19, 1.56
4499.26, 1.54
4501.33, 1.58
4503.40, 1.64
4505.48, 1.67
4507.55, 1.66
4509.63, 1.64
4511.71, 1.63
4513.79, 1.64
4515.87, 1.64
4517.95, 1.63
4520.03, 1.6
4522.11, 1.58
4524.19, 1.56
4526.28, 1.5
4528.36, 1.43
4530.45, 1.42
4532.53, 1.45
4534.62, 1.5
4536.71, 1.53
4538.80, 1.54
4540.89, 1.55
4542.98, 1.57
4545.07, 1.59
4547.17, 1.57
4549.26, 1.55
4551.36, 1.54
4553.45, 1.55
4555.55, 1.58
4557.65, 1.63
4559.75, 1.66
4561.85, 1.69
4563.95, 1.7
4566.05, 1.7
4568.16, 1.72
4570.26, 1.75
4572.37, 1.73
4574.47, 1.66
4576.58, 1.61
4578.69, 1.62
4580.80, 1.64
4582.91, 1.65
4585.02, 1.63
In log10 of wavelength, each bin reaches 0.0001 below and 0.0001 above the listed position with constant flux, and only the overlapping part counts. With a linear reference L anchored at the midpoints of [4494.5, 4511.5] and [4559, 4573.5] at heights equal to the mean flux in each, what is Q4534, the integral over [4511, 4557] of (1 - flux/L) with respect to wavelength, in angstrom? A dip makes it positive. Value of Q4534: 2.98 angstrom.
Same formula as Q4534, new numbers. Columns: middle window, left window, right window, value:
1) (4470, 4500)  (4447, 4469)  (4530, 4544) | -2.4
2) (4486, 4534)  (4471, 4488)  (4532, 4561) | -1.6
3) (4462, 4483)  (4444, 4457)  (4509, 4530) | 0.7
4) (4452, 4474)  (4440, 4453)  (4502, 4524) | 1.5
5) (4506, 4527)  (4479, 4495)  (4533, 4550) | -0.6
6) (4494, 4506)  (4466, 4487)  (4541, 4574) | -0.6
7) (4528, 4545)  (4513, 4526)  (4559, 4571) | 1.4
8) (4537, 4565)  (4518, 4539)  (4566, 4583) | 0.0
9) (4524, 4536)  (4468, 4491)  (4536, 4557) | 0.6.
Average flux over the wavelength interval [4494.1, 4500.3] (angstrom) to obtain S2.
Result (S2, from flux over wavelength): 1.57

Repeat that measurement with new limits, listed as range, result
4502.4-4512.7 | 1.65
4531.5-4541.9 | 1.51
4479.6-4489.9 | 1.58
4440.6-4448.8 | 1.43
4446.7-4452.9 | 1.45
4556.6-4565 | 1.67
